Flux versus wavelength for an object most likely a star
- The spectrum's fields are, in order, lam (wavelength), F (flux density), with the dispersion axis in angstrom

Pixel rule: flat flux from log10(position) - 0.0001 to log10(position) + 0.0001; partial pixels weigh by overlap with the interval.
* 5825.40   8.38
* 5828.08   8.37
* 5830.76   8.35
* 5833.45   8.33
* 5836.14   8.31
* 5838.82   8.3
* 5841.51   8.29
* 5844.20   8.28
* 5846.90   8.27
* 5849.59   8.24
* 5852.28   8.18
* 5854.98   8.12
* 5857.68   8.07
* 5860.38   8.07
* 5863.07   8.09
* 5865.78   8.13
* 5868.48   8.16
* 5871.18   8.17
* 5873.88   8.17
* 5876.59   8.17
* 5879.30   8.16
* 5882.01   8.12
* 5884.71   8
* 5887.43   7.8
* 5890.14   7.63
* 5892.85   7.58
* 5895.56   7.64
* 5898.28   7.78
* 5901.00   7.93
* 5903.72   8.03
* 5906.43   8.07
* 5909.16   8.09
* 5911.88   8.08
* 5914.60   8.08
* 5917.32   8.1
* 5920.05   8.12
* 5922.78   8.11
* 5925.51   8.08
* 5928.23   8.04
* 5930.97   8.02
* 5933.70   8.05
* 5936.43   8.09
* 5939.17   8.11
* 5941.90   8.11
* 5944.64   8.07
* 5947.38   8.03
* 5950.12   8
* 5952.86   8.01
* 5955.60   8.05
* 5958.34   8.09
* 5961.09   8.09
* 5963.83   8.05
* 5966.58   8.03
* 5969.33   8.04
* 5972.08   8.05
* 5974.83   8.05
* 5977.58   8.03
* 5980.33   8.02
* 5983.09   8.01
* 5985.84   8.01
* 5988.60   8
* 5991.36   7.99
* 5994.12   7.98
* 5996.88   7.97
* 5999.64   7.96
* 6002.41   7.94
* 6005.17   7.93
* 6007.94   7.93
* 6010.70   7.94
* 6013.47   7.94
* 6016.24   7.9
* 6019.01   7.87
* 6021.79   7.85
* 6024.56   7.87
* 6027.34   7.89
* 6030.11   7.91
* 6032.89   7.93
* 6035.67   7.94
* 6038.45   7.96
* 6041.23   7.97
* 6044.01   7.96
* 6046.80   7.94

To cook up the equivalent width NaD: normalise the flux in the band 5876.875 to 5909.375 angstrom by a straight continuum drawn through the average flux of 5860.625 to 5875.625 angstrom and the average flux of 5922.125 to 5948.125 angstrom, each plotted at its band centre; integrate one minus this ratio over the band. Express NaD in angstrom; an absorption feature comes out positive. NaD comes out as 0.84 angstrom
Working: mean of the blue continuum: 8.14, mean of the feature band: 7.9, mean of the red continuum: 8.07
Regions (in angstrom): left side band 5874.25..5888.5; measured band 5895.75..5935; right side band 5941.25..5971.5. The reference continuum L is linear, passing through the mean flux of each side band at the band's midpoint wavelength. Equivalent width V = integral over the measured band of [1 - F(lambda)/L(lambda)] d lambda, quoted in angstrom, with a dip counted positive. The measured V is 0.1 angstrom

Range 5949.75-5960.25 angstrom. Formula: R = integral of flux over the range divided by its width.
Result 8.04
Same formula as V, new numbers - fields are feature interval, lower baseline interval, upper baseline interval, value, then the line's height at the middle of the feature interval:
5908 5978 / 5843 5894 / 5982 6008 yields -0.4 angstrom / 8.02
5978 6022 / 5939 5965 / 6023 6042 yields 0.1 angstrom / 7.98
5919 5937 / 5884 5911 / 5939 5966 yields -0.2 angstrom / 7.97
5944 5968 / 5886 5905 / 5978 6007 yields -0.4 angstrom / 7.9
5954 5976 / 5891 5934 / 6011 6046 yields -0.3 angstrom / 7.95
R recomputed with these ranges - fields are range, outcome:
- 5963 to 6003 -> 8.01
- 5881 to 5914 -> 7.9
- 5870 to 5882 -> 8.16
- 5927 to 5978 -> 8.05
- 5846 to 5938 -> 8.04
